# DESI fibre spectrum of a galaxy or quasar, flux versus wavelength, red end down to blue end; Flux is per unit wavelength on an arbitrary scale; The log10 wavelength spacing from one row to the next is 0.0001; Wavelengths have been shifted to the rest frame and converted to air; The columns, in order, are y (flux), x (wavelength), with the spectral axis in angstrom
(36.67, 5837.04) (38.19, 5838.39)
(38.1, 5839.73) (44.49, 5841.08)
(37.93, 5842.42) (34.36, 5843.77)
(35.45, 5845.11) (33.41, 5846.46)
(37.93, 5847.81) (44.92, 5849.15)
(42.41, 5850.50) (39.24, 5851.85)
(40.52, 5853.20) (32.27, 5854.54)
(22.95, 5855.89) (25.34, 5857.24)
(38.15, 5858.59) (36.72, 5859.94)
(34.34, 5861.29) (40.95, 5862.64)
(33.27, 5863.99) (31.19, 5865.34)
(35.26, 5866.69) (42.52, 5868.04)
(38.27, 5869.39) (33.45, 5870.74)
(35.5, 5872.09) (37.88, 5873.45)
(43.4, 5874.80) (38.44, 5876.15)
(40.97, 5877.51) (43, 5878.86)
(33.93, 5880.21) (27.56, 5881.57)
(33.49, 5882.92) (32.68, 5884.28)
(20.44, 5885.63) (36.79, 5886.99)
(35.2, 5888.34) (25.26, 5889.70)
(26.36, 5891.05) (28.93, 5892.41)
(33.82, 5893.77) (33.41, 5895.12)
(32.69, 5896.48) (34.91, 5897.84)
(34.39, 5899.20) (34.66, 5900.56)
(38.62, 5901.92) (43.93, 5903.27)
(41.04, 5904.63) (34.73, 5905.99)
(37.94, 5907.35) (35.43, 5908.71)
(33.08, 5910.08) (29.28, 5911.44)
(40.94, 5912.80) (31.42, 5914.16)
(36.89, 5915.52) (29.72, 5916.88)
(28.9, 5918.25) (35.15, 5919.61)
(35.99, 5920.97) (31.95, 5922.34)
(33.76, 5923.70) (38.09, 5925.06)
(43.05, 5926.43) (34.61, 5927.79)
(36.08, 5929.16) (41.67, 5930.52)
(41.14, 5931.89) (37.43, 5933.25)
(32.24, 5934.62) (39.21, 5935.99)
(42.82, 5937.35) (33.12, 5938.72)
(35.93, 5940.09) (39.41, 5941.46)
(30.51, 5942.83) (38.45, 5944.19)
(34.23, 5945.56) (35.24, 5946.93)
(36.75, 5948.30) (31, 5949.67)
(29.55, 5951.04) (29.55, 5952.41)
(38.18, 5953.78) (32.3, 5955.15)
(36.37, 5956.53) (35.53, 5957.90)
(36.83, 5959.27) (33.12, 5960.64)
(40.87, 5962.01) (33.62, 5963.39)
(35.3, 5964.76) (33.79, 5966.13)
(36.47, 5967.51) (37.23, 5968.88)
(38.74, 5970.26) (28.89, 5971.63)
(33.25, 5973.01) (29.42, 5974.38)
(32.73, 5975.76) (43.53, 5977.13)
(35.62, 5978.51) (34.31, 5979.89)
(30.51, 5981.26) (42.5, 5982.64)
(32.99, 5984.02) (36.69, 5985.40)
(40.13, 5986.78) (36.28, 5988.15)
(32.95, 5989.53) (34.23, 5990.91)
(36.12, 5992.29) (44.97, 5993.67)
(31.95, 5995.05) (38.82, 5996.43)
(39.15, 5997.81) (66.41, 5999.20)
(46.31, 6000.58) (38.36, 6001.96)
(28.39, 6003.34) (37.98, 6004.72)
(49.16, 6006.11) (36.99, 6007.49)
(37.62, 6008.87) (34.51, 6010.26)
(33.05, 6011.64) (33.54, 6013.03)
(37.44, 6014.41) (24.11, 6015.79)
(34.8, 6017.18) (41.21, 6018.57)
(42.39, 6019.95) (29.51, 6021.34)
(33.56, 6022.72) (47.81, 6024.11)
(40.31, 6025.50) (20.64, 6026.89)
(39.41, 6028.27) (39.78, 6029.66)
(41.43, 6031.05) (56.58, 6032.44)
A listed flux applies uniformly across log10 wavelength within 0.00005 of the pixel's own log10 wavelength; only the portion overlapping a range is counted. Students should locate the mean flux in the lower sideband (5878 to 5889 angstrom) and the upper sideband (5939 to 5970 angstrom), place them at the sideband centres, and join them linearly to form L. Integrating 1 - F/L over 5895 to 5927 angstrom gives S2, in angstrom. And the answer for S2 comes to -1.5 angstrom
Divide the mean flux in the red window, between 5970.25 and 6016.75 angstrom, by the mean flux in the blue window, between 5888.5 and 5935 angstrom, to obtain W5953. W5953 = 1.06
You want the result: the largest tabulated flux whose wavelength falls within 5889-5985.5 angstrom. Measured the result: 43.93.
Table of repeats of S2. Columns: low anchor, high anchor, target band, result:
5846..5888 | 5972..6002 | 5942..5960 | 1.47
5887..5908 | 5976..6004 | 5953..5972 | 0.85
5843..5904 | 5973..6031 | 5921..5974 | 0.96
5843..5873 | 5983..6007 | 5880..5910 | 2.76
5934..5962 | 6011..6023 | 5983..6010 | -3.54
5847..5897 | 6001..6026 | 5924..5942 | -1.15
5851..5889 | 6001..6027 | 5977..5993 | 0.00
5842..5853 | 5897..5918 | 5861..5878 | -0.03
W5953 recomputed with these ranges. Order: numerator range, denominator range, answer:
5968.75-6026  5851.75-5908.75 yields 1.07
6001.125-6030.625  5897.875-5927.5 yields 1.02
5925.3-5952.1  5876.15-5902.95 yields 1.09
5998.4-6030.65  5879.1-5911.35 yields 1.13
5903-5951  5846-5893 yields 1.03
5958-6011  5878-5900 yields 1.16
